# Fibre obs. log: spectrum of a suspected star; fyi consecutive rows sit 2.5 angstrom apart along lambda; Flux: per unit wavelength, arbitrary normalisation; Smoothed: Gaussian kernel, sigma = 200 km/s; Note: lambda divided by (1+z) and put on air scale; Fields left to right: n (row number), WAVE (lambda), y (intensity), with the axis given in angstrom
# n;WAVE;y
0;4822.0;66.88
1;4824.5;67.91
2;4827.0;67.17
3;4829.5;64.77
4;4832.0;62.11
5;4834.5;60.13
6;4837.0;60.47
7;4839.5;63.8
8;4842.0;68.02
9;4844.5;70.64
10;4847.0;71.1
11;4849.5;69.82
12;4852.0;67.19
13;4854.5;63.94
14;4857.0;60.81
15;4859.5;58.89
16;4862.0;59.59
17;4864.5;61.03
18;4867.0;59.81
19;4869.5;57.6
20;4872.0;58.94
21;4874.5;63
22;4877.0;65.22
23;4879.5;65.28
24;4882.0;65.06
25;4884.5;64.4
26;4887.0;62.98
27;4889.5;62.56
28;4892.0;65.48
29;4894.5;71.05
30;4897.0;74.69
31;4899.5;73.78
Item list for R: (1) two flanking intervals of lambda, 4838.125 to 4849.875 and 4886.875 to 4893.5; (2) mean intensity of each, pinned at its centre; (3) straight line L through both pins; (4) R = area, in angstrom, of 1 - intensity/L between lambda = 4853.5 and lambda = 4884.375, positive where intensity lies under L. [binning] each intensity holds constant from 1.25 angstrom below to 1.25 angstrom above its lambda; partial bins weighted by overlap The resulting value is 2.05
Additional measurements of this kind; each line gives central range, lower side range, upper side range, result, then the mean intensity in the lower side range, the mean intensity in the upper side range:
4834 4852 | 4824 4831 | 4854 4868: -0.9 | 66.3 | 60.5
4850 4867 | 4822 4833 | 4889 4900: 1.4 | 65.7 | 69.7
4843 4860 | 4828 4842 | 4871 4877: -1.1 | 62.9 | 61.9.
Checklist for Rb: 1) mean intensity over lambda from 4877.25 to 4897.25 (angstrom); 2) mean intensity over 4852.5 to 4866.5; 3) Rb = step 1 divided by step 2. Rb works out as 1.1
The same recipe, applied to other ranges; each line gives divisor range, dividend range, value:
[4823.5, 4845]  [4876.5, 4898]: 1.02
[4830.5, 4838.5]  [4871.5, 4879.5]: 1.03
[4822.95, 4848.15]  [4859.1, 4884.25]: 0.94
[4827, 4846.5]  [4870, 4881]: 0.97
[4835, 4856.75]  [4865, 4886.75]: 0.94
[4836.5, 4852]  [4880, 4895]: 0.96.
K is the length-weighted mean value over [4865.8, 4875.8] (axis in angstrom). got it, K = 59.9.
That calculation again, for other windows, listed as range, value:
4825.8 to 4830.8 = 65.9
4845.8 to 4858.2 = 66.6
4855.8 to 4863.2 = 59.8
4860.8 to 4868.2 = 60.1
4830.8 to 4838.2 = 60.9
